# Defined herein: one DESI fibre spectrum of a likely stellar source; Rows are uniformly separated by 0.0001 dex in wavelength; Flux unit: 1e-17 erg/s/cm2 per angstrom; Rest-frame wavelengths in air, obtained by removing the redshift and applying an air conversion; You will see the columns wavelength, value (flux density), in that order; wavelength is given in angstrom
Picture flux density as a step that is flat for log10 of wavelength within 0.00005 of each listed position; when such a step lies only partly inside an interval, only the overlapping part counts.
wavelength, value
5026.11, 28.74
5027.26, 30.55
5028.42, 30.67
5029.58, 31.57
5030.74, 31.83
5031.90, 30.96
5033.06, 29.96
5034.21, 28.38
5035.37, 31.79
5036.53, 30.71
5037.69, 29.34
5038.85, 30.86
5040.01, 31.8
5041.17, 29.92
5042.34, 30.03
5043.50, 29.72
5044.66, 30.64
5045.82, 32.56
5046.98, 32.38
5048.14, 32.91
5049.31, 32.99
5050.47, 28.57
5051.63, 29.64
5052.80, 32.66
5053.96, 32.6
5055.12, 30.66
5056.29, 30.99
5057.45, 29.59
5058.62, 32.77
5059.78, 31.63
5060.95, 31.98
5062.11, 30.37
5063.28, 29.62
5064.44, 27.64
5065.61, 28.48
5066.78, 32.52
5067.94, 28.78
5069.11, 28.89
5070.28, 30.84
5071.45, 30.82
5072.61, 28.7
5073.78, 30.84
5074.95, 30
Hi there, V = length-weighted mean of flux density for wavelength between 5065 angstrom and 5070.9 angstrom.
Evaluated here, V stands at 29.9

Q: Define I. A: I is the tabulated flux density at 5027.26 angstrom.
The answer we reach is 30.55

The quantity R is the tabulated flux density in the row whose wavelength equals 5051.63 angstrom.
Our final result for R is 29.64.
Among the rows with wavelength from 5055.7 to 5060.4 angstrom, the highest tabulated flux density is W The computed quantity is 32.77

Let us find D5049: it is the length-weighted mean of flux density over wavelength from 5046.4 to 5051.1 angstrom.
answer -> 31.7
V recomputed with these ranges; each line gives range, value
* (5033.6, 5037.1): 30.4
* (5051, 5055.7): 31.4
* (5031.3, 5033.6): 30.4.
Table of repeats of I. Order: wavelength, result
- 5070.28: 30.84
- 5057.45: 29.59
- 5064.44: 27.64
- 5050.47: 28.57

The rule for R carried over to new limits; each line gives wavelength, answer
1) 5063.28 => 29.62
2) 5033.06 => 29.96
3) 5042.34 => 30.03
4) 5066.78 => 32.52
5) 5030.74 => 31.83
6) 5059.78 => 31.63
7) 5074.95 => 30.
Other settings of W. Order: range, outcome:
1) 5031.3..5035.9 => 31.79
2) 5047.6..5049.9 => 32.99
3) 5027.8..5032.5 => 31.83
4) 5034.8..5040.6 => 31.8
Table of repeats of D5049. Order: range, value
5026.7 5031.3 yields 31.1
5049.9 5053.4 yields 30.3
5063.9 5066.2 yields 28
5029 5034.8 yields 30.6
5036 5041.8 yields 30.5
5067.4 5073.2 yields 29.6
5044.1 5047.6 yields 31.9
